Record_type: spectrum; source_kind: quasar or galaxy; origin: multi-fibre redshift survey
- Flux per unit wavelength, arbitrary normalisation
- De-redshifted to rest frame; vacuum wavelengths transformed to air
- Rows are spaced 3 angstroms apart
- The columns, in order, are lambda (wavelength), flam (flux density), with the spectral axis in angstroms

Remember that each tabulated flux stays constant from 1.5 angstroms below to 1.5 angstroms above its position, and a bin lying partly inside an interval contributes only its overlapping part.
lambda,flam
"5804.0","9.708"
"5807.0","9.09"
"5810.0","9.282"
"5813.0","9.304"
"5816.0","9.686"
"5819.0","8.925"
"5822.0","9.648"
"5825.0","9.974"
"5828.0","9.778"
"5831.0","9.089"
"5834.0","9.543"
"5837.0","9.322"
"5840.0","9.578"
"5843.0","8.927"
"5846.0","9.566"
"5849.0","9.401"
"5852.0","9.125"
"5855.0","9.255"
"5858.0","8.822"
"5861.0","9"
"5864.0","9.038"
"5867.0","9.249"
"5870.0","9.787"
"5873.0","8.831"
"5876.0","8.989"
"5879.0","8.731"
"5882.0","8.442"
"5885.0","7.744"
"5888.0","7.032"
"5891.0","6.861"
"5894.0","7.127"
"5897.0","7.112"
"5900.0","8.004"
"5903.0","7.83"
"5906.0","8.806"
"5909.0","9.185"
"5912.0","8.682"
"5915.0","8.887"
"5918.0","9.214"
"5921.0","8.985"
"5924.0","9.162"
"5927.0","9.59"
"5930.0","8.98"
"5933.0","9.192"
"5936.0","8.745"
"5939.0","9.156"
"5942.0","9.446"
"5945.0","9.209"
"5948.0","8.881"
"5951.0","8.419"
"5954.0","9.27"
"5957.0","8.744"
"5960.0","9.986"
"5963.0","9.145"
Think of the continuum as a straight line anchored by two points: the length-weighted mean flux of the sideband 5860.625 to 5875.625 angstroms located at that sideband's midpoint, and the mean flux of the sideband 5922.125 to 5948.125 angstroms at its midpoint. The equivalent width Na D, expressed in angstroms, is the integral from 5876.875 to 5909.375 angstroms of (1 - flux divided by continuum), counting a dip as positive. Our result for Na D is 4.60 angstroms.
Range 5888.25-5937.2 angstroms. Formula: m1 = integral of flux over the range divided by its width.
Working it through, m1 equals 8.48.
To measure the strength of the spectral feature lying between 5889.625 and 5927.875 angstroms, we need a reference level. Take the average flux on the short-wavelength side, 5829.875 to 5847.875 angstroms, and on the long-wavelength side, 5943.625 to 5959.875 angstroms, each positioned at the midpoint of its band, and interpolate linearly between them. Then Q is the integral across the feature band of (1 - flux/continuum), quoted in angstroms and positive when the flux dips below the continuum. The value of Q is 3.0 angstroms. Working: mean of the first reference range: 9.34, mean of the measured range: 8.4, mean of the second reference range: 8.99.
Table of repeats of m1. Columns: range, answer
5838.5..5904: 8.57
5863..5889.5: 8.64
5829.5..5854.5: 9.32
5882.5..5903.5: 7.42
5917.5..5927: 9.18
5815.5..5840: 9.49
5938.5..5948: 9.22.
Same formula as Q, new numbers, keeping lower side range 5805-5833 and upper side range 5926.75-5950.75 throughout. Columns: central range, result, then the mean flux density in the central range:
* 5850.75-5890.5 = 2.40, 8.72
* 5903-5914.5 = 0.53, 8.75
